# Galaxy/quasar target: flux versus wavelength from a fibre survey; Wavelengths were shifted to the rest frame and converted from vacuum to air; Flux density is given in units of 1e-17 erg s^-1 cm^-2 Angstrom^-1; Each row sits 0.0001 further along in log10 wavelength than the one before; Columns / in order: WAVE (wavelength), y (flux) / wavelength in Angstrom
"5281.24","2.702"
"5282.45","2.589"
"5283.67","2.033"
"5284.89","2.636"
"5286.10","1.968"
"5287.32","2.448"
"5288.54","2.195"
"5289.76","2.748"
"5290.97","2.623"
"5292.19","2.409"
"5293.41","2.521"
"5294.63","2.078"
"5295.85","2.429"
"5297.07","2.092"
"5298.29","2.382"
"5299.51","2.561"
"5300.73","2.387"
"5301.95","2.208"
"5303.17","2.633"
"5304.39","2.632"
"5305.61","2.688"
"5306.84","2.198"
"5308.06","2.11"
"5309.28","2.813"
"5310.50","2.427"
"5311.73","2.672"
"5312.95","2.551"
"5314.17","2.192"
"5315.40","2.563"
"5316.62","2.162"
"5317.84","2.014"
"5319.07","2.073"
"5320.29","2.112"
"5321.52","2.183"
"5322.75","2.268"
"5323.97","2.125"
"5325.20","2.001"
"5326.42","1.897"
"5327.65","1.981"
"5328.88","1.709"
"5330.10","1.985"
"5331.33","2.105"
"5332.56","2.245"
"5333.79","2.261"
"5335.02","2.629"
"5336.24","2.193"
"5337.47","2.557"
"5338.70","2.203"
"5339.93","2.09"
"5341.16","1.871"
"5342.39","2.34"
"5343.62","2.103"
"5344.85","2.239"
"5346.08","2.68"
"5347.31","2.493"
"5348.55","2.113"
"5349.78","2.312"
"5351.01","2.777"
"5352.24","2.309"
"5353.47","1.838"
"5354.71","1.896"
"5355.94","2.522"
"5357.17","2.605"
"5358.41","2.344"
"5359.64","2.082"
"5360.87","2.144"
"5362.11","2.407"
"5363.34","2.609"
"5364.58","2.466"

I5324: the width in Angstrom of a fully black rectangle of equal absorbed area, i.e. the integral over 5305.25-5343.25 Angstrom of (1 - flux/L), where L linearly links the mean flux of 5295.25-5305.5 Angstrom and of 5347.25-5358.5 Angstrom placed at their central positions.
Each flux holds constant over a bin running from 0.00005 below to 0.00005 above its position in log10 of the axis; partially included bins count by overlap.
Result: 2.35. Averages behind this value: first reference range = 2.43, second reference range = 2.31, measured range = 2.23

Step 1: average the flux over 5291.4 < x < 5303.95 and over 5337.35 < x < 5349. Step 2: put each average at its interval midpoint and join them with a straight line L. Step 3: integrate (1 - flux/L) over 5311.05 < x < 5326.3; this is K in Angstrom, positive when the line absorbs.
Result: 0.6 Angstrom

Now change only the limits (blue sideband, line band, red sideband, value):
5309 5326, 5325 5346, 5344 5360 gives 1.3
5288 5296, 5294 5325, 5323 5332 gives -1.8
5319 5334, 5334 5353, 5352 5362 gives -1.5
